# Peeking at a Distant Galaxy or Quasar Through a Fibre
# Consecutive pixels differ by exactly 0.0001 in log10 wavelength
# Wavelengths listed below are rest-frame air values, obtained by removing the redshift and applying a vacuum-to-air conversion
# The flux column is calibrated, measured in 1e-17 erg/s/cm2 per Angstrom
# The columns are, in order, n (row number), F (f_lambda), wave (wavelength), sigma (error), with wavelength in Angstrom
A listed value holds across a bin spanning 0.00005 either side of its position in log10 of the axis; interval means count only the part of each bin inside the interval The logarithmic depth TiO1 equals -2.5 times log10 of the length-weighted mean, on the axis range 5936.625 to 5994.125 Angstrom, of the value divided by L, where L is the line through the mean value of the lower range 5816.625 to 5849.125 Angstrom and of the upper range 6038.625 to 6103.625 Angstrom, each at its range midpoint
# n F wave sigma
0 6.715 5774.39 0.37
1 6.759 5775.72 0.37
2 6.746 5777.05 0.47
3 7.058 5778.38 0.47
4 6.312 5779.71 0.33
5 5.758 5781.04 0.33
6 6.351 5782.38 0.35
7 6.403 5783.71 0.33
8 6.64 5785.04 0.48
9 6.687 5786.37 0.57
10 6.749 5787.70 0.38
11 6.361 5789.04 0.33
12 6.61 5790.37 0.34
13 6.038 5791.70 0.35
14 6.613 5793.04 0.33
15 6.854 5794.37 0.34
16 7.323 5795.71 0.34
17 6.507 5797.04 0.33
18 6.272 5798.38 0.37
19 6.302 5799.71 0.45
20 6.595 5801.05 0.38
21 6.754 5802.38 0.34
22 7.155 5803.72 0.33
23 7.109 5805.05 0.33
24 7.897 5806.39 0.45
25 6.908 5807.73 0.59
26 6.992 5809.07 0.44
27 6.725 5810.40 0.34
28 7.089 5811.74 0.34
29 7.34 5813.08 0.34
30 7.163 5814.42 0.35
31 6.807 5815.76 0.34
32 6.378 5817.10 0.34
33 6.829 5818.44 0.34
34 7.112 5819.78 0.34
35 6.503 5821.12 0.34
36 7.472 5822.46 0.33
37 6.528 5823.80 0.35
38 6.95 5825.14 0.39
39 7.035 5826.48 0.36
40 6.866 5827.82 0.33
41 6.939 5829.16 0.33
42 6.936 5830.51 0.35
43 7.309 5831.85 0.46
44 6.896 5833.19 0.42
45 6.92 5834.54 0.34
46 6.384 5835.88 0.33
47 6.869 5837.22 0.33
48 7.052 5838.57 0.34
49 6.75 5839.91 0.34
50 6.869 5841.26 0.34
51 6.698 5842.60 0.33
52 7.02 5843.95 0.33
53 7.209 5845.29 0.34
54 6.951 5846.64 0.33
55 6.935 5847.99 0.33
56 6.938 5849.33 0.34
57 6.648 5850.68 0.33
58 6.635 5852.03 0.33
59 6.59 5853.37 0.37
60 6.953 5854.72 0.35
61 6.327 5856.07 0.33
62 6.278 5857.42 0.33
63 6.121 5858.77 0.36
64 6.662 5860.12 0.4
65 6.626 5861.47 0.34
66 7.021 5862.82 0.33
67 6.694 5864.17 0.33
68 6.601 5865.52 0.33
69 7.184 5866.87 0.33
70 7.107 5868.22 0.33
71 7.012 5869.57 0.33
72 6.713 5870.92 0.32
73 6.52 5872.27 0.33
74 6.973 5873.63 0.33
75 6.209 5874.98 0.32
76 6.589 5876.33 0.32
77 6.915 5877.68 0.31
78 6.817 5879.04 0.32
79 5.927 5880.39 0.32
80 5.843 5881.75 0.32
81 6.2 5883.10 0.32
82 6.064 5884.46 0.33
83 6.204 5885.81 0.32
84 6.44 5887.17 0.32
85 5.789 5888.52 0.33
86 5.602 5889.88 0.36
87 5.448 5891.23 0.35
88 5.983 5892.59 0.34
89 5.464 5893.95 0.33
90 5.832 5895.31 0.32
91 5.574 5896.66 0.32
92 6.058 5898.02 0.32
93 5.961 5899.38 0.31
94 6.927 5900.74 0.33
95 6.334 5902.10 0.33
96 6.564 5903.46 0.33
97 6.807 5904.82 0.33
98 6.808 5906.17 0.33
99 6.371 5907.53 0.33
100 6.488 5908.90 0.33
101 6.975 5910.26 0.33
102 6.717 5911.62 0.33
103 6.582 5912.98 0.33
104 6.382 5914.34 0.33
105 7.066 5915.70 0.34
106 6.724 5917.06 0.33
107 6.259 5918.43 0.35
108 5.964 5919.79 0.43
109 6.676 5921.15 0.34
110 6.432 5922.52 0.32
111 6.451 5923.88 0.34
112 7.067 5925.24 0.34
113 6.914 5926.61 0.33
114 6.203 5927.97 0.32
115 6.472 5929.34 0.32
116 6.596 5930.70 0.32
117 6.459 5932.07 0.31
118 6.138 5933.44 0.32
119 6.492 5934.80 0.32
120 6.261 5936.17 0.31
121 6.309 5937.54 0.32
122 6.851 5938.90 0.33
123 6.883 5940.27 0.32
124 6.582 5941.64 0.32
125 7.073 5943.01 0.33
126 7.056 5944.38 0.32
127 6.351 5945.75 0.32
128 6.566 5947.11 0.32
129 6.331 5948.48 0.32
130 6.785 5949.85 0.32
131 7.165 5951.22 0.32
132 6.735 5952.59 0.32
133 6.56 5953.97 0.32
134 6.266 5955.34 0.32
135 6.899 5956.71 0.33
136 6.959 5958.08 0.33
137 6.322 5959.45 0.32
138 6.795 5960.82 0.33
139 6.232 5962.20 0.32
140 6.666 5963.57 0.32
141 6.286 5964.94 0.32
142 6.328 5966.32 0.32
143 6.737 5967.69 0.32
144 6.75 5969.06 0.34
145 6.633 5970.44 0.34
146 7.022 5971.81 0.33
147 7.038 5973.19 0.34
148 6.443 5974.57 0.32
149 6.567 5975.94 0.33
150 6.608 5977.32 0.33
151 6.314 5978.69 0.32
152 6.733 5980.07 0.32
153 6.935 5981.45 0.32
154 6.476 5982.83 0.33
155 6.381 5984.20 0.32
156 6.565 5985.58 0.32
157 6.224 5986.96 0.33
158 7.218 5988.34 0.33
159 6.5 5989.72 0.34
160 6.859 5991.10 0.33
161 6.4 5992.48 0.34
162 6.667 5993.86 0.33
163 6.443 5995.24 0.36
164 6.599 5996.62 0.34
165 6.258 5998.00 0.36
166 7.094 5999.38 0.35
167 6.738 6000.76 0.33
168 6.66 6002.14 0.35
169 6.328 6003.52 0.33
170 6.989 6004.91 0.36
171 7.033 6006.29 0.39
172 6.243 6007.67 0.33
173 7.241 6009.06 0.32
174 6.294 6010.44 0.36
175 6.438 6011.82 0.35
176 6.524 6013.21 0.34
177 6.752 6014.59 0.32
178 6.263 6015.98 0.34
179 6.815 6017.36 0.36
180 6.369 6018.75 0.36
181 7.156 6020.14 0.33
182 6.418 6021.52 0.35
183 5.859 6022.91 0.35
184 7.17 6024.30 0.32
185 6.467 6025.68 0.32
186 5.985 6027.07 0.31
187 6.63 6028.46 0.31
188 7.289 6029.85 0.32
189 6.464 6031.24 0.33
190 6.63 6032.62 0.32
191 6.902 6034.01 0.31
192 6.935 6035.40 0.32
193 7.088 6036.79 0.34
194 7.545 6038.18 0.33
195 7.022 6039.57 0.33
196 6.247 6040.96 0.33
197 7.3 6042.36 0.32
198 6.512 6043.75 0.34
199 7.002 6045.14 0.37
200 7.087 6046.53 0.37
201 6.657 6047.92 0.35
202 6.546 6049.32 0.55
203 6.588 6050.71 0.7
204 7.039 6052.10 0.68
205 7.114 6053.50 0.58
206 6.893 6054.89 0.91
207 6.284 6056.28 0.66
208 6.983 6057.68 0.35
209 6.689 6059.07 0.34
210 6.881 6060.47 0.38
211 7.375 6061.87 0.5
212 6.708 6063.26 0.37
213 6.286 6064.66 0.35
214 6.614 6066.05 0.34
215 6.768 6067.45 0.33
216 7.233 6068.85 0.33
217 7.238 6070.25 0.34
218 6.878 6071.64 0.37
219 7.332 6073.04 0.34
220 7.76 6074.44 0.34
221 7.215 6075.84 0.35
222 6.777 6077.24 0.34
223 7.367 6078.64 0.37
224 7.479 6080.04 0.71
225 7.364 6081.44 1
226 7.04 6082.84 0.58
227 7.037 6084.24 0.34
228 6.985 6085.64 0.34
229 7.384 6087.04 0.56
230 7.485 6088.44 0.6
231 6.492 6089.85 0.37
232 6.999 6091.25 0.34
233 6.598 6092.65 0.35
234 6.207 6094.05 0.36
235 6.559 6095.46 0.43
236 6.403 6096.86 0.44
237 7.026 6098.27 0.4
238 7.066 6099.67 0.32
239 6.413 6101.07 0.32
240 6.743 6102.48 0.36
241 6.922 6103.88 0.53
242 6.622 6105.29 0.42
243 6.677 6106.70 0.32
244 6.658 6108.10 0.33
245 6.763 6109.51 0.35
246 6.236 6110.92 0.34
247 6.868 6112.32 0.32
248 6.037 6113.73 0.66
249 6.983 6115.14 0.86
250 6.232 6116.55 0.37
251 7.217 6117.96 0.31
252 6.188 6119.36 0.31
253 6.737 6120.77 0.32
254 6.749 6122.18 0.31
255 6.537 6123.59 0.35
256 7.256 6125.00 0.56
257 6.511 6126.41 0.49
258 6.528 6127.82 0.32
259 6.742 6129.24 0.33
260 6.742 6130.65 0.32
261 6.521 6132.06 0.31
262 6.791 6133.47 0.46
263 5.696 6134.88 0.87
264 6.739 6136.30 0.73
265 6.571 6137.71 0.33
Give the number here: 0.042 mag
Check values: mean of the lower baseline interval 6.9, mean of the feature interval 6.64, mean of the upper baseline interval 6.91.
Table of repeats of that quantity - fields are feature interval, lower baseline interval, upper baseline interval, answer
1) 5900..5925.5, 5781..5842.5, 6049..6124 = 0.03 mag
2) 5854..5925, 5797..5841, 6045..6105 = 0.08 mag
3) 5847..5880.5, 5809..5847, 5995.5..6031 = 0.03 mag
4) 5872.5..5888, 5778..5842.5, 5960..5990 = 0.06 mag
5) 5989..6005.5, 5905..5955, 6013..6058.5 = 0.01 mag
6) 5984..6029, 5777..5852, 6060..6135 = 0.04 mag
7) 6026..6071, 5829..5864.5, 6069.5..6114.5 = 0.01 mag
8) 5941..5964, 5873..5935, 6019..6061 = -0.03 mag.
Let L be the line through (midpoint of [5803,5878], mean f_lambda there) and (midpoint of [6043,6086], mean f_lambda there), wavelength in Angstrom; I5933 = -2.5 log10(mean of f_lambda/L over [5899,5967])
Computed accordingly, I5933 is 0.05 mag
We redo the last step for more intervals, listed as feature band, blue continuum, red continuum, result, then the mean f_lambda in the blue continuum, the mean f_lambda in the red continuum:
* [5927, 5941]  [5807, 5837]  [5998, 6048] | 0.054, 6.91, 6.72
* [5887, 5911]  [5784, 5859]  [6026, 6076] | 0.108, 6.81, 6.87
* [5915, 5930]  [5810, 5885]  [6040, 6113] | 0.038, 6.76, 6.87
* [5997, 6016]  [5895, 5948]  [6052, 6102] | 0.017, 6.52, 6.94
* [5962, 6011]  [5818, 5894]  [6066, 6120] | 0.022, 6.64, 6.87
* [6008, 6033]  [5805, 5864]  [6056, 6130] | 0.040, 6.86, 6.83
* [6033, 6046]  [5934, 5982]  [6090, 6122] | -0.048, 6.64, 6.64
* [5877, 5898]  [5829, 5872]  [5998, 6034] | 0.129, 6.8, 6.63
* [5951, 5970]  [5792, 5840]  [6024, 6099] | 0.046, 6.89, 6.9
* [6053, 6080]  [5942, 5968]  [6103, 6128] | -0.053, 6.64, 6.66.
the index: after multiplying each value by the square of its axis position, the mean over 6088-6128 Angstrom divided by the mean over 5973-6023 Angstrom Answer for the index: 1.0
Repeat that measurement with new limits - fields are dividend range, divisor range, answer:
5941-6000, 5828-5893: 1.04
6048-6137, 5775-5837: 1.10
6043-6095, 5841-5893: 1.14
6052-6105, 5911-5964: 1.10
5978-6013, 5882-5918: 1.09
